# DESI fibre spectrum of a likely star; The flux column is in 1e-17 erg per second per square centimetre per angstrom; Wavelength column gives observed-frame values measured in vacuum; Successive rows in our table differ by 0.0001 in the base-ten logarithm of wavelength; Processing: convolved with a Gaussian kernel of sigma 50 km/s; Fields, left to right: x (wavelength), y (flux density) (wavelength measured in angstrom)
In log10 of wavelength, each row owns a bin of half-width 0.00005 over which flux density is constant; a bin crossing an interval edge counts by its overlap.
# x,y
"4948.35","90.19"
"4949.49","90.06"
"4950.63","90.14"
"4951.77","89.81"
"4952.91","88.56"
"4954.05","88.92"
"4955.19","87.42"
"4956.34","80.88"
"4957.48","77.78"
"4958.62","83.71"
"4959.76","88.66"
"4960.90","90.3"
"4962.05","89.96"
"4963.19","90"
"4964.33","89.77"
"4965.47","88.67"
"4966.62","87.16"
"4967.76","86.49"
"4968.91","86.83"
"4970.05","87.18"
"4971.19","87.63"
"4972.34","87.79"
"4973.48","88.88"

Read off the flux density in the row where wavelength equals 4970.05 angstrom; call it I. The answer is 87.18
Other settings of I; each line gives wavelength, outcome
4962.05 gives 89.96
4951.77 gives 89.81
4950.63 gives 90.14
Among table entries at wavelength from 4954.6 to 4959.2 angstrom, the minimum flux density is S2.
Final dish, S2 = 77.78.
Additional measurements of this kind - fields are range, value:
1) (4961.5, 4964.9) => 89.77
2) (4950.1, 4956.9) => 80.88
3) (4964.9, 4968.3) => 86.49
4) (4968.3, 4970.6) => 86.83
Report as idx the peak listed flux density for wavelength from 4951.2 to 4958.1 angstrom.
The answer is 89.81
